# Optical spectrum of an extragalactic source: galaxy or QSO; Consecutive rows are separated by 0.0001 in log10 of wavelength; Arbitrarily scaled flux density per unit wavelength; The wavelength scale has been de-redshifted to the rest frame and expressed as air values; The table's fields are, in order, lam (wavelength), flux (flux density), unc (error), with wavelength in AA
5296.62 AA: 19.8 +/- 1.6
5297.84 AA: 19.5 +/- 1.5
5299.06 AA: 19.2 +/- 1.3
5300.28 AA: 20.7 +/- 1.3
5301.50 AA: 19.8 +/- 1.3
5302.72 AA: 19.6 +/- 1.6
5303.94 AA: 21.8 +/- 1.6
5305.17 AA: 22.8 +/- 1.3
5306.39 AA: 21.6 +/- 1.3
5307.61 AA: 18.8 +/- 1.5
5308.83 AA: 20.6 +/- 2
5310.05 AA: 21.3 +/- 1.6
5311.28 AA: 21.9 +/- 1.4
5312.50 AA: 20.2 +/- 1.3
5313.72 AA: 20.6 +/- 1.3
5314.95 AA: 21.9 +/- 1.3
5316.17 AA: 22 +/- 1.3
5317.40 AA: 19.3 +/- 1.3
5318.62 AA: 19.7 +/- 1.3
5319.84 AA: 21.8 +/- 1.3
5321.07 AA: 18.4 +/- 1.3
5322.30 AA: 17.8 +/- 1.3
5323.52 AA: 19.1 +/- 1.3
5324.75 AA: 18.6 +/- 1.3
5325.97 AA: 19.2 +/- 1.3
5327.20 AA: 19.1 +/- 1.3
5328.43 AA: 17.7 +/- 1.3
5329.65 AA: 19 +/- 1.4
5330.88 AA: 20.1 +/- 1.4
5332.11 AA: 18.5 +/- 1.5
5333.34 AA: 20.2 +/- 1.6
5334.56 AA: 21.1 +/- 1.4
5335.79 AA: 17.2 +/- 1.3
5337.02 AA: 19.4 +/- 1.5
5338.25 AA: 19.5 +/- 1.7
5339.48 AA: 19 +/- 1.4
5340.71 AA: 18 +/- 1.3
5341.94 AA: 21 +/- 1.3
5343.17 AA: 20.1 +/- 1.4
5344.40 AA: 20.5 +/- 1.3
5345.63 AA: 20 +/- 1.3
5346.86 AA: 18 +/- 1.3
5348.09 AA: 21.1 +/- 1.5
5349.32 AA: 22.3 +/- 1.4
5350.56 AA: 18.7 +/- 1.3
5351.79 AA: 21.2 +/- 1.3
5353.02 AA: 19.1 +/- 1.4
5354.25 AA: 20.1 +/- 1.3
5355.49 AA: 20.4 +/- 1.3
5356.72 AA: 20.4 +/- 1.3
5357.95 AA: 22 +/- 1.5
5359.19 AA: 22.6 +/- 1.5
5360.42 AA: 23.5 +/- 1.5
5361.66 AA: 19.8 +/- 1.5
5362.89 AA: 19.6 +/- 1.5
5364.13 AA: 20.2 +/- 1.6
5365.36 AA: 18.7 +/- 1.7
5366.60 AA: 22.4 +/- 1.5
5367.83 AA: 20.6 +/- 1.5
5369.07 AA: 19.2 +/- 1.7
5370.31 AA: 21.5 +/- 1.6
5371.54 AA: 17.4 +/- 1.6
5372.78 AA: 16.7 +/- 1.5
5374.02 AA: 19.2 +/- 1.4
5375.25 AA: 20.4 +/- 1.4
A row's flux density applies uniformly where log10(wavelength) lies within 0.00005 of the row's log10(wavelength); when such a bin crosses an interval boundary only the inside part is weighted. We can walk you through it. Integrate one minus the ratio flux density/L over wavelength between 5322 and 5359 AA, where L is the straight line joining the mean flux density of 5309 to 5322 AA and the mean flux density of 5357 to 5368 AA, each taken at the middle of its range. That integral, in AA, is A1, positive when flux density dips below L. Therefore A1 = 2.1 AA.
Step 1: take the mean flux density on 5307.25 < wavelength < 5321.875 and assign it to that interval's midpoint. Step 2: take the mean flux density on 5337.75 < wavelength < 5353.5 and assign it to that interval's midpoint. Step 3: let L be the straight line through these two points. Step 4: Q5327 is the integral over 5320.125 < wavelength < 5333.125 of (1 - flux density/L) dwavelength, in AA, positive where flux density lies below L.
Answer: 0.9 AA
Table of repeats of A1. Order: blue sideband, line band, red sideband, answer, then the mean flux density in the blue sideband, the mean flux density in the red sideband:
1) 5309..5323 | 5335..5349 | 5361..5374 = 0.3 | 20.4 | 19.6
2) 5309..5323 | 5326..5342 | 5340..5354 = 0.8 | 20.4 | 20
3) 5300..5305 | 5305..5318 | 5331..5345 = -0.4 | 20.6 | 19.5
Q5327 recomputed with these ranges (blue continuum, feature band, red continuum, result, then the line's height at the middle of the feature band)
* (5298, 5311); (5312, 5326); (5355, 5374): 0.4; 20.5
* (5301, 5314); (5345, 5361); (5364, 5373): -0.6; 20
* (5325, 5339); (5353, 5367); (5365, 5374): -1.0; 19.4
